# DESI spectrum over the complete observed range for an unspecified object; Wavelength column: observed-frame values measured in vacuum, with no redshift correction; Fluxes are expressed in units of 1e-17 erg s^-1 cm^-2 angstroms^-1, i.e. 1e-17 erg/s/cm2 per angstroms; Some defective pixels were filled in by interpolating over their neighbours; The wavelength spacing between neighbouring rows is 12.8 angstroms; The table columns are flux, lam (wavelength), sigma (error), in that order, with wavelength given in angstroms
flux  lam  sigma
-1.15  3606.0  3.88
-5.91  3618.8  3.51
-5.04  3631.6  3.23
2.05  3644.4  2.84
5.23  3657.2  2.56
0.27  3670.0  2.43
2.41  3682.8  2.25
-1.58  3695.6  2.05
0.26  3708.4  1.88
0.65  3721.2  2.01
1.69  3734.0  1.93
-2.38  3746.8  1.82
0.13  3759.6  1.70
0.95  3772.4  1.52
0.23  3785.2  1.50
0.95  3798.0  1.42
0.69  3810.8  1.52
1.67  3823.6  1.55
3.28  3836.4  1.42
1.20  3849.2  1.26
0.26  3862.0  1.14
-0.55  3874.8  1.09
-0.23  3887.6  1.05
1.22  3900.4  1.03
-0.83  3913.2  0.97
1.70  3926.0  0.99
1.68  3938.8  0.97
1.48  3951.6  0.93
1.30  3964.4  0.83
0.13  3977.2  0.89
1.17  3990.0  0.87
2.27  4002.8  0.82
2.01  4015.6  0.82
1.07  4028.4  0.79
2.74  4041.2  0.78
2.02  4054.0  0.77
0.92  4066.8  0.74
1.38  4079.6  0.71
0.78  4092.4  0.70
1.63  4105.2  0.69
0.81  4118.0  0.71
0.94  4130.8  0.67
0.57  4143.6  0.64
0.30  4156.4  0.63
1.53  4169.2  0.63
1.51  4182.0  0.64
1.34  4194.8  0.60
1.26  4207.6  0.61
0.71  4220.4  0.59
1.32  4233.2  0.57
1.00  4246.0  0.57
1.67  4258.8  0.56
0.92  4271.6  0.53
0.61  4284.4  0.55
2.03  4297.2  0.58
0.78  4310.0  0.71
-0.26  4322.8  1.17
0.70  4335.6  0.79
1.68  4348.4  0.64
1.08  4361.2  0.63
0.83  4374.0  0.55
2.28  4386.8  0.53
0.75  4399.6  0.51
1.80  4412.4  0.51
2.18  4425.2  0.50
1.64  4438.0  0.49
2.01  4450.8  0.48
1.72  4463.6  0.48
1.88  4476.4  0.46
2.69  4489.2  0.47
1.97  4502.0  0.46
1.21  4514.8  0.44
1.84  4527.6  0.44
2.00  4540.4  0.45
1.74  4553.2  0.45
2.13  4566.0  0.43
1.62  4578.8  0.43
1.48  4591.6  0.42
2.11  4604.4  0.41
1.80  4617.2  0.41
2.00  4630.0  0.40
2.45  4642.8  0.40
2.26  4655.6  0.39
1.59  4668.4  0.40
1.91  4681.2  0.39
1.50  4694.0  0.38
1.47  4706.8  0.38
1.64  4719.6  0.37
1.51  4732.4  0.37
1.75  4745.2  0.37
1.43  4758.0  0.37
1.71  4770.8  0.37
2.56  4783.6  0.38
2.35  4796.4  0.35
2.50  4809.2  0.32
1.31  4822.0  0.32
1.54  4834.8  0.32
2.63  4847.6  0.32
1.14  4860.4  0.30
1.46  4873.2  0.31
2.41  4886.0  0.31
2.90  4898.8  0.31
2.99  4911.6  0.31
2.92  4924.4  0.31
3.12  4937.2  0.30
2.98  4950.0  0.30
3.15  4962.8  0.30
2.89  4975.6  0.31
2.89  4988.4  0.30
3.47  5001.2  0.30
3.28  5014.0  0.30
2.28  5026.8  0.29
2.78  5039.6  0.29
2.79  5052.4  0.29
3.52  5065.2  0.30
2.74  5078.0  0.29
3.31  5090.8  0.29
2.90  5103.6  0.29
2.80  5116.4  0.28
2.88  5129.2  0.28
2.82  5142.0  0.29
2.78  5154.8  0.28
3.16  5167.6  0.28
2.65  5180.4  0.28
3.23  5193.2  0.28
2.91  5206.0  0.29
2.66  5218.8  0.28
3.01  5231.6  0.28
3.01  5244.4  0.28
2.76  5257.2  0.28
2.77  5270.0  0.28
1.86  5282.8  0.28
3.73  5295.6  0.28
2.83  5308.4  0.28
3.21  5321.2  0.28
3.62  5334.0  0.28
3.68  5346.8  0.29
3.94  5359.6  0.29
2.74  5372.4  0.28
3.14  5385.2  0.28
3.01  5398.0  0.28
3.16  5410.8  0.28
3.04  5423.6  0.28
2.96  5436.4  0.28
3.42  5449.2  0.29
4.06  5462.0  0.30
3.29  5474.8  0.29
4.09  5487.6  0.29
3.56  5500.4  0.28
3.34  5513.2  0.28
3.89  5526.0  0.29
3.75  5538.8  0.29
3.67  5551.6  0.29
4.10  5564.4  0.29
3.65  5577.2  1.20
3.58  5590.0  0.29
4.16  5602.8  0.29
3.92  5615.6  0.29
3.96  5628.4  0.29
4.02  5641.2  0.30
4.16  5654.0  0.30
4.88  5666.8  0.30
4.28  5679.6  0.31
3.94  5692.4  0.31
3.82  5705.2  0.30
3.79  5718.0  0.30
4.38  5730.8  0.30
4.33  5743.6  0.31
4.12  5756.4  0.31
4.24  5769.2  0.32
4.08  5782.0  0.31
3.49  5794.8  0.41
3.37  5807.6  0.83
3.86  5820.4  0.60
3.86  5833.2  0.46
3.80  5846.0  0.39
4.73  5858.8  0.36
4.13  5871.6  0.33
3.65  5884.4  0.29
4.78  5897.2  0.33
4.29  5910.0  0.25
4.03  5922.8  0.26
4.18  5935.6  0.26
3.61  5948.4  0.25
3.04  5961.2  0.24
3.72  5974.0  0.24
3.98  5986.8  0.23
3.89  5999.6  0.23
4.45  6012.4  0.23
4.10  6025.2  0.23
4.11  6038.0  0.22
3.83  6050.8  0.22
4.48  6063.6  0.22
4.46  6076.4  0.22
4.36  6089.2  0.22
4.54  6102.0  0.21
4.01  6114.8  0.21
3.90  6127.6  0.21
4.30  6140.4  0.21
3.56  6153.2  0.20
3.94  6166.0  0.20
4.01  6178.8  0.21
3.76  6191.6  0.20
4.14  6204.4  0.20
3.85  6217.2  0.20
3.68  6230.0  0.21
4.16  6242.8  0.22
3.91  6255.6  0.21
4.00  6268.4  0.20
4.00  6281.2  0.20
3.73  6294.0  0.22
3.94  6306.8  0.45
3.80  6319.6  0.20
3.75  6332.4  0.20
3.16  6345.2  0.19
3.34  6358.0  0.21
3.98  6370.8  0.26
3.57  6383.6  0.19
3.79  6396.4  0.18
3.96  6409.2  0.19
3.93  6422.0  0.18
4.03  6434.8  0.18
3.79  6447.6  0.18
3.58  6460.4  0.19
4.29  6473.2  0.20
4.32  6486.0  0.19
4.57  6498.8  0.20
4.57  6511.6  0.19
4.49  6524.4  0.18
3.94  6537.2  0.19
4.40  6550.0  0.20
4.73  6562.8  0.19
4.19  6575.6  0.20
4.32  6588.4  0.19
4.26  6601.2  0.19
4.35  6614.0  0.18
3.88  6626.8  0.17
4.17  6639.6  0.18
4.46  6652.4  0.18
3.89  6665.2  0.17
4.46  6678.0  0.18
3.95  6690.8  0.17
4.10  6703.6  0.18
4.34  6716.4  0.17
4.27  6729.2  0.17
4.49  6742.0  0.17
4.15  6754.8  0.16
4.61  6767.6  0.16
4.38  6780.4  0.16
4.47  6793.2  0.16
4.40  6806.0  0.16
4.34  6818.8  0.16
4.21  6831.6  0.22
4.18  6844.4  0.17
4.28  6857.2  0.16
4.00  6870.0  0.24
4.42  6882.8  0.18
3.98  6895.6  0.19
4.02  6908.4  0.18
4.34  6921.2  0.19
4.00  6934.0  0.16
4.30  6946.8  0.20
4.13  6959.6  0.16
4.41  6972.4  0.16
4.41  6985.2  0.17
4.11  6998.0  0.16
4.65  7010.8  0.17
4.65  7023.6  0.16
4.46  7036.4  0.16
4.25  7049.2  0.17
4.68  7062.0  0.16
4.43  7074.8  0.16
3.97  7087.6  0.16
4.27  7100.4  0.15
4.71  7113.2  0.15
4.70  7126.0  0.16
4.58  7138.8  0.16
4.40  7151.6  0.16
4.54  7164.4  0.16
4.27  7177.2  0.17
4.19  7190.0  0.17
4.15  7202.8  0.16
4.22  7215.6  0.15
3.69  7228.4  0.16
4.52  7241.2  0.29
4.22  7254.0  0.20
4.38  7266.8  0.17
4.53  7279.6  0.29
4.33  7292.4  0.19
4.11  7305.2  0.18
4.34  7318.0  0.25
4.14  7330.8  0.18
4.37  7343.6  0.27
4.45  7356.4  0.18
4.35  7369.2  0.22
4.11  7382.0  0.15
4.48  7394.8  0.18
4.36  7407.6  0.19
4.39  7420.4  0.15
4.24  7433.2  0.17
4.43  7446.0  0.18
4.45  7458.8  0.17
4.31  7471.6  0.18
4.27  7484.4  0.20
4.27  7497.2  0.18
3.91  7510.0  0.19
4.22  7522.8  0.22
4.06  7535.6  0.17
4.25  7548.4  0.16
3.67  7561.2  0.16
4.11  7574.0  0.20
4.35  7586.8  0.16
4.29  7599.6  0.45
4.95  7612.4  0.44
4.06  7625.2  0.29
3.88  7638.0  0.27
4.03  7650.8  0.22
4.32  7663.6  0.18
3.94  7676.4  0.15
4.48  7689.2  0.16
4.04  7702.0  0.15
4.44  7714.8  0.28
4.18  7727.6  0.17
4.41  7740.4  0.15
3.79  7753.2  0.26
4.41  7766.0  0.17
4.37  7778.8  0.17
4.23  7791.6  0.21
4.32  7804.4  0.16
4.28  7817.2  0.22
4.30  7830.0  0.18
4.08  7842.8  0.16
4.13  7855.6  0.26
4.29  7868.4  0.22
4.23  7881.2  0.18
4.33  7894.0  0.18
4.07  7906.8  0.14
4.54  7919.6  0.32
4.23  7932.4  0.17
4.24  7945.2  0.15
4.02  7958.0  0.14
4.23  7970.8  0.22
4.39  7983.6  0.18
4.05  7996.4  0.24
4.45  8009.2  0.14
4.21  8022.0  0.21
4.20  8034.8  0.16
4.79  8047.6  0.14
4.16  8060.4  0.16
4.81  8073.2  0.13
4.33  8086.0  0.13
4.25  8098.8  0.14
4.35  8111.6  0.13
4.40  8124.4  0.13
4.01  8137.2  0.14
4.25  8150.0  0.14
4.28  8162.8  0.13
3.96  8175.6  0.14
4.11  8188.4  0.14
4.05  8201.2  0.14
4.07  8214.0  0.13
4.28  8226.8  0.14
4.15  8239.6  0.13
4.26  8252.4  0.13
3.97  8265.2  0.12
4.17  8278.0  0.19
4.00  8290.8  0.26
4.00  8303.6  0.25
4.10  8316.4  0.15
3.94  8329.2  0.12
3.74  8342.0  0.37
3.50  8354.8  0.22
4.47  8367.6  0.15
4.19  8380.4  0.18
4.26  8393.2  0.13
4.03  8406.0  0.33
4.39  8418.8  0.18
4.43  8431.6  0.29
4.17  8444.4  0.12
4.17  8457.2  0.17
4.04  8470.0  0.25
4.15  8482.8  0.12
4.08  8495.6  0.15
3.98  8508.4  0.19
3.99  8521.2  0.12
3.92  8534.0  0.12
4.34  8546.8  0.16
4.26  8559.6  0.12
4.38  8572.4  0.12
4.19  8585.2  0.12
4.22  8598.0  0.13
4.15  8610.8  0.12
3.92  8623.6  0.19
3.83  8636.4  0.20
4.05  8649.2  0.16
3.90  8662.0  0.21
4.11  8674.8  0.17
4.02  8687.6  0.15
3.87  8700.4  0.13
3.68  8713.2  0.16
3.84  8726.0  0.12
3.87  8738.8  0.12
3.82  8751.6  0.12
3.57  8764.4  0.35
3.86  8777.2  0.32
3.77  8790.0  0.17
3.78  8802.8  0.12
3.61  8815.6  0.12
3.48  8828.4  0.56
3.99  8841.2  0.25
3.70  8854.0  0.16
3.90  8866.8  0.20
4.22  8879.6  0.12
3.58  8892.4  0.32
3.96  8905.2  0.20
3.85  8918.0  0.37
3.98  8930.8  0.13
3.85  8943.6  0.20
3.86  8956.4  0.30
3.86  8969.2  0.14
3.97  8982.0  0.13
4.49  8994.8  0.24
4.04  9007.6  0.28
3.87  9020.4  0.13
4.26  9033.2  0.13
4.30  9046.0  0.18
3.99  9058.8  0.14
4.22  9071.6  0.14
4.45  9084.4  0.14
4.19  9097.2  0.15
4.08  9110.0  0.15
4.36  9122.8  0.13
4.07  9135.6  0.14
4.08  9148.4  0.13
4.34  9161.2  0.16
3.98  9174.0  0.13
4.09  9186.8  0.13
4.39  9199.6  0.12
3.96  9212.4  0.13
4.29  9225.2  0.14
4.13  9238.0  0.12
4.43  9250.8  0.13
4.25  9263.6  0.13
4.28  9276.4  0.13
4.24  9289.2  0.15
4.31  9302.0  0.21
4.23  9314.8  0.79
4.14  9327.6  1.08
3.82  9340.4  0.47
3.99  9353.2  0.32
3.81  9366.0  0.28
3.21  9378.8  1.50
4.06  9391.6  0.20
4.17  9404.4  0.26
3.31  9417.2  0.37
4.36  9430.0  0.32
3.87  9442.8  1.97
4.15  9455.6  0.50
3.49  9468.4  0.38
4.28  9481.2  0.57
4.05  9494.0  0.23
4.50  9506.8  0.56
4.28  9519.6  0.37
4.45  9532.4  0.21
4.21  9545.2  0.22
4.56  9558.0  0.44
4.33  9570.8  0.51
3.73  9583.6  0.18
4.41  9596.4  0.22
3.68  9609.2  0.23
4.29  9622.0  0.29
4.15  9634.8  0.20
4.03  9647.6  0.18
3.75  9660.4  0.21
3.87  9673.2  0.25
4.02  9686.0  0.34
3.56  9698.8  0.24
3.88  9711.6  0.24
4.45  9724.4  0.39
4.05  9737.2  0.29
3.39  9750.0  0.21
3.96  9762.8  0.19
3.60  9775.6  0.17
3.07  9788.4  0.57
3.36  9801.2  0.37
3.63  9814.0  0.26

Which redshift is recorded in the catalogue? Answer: 0.23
